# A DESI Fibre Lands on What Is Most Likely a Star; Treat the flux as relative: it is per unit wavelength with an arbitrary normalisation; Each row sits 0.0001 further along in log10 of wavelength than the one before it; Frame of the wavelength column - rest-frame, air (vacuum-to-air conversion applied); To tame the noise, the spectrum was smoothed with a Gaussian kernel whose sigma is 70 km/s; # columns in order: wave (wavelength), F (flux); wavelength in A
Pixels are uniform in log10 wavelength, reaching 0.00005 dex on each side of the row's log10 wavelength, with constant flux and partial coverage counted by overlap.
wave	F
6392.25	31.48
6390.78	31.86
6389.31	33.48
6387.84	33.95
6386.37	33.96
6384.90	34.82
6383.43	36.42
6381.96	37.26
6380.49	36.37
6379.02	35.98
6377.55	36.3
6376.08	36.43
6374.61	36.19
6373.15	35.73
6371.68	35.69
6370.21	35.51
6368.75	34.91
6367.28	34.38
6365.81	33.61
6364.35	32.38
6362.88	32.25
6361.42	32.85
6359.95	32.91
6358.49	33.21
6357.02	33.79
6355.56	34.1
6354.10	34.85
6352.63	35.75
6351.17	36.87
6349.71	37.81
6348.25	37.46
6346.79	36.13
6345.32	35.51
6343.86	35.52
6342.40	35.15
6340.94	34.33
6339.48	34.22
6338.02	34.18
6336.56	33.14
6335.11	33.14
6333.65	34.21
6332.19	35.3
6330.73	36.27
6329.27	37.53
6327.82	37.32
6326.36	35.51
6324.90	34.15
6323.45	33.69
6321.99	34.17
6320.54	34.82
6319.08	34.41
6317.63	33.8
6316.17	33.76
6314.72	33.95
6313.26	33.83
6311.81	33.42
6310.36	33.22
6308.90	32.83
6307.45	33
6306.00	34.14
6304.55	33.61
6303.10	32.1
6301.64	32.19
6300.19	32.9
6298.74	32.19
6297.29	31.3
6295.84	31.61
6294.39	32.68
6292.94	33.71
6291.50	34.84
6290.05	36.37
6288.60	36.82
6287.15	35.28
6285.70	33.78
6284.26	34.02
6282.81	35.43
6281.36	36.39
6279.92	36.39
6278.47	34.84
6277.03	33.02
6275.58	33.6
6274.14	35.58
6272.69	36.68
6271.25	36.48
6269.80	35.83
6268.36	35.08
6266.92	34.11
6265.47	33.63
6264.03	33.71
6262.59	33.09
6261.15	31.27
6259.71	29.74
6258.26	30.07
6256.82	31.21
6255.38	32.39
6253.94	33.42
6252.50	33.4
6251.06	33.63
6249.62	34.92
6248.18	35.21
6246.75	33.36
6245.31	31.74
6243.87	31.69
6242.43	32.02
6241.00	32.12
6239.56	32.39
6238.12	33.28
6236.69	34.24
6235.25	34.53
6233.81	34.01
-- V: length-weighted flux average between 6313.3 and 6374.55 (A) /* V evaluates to 34.7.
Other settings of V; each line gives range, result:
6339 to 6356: 35.7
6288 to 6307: 33.4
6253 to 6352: 34.2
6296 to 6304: 32.1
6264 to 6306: 34.3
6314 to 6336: 34.8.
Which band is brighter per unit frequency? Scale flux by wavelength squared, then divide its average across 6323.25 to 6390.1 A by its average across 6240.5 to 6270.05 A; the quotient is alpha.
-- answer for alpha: 1.1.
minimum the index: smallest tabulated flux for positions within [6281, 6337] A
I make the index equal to 31.3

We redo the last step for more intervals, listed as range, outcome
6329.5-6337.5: 33.14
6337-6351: 34.18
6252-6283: 29.74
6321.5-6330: 33.69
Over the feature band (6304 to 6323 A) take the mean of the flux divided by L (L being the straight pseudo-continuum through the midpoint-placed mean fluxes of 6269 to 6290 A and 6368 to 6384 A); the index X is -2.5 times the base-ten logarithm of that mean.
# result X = 0.06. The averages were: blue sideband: 35.3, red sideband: 36.1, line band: 33.8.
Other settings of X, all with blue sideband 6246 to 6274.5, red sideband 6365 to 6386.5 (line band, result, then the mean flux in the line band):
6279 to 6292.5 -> -0.04 mag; 35.4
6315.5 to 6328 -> 0.01 mag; 34.5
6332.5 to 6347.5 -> 0.01 mag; 34.6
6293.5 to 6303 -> 0.07 mag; 32.1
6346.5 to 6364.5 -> 0.02 mag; 34.7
